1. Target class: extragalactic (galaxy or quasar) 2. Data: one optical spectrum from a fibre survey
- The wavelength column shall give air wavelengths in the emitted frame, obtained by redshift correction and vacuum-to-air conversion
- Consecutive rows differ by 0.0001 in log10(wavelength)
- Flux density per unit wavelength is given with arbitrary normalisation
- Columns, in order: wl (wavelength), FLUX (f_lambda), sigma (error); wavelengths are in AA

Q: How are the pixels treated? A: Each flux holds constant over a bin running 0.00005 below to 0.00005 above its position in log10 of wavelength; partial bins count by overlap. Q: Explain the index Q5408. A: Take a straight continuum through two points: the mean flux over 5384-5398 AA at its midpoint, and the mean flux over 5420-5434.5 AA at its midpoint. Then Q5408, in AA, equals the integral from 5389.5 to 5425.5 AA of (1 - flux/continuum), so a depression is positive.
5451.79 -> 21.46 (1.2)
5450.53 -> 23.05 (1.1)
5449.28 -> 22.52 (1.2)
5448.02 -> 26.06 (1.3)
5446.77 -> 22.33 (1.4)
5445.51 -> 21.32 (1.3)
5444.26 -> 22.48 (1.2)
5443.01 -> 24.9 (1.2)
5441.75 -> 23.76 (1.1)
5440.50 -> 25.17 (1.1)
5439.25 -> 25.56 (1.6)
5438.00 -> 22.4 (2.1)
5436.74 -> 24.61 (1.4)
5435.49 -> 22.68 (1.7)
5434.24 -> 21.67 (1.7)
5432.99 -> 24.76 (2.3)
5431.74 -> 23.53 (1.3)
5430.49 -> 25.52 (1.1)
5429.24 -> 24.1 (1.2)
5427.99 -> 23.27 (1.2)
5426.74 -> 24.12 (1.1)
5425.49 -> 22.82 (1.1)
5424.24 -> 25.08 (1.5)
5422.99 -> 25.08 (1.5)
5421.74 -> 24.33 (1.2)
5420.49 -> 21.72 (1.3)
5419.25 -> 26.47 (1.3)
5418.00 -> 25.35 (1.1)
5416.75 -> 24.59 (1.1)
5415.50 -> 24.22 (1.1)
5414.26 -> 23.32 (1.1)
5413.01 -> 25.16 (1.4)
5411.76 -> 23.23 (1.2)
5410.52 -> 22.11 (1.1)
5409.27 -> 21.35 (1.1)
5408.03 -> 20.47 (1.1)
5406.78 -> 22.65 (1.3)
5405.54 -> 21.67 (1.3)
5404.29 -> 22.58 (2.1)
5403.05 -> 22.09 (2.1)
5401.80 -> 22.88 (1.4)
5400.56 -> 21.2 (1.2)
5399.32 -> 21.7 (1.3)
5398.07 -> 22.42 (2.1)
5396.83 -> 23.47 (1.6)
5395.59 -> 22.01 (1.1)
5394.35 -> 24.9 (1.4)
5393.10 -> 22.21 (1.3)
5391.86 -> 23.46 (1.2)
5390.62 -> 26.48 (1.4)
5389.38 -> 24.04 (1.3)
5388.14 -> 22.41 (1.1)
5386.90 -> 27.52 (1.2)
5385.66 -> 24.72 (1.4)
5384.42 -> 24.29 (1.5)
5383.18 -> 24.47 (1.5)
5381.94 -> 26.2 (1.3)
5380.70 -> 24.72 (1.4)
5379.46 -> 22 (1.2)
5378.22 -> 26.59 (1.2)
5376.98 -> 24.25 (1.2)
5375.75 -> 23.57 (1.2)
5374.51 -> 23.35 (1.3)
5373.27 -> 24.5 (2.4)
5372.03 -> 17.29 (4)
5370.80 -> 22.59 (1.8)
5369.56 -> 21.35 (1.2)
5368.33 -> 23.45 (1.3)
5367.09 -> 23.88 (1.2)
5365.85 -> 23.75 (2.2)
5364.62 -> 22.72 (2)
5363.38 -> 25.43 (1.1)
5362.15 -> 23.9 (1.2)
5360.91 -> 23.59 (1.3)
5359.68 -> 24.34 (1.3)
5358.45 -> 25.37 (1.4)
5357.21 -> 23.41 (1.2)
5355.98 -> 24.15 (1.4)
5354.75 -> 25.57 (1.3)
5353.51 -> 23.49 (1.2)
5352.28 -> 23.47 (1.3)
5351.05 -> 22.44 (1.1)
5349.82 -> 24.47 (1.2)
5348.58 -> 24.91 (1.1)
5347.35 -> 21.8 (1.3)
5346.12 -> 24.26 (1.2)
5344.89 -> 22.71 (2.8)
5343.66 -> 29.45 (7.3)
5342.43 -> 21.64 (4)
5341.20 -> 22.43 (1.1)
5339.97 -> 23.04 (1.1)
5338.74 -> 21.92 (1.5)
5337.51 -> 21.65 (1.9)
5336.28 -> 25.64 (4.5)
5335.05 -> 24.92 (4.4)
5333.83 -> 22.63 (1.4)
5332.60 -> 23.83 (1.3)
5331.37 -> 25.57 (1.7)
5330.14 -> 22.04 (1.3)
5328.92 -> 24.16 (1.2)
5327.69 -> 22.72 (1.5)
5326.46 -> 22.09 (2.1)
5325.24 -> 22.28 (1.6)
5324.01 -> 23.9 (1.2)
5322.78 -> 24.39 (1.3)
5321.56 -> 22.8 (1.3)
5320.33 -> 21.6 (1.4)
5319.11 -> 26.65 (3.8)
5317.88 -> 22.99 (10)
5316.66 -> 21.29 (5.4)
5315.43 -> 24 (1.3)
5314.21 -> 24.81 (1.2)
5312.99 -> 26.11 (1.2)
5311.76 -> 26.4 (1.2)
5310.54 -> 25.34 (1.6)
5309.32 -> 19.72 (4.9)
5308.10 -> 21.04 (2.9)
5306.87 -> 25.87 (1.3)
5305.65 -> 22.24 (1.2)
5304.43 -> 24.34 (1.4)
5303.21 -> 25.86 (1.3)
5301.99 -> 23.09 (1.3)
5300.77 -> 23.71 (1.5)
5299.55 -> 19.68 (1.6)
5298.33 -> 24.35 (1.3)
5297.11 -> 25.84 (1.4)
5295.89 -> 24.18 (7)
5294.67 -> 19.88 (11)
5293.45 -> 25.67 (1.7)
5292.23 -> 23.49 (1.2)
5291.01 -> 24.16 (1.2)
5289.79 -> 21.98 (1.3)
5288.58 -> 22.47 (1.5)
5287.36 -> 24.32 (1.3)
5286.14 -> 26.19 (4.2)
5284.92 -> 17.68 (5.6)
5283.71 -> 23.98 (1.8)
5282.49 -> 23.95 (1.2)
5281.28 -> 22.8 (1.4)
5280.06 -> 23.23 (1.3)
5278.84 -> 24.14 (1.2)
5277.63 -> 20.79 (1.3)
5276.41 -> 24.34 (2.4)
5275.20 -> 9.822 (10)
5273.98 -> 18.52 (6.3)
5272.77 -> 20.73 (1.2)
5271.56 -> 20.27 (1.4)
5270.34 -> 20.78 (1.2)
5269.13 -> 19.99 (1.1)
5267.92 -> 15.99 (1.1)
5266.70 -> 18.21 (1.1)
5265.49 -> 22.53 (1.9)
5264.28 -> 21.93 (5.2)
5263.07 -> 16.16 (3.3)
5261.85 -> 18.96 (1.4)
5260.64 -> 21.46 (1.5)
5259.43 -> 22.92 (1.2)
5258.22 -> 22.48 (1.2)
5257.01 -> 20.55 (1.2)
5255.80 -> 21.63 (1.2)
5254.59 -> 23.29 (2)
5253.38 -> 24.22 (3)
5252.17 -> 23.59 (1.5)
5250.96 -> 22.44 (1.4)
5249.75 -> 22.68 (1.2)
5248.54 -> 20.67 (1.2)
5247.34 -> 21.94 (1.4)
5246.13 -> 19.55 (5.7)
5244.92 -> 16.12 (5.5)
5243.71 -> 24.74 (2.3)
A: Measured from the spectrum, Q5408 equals 1.1 AA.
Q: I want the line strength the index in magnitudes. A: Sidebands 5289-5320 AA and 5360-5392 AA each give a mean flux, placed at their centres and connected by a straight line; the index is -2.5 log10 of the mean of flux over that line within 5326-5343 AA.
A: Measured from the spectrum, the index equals 0.03 mag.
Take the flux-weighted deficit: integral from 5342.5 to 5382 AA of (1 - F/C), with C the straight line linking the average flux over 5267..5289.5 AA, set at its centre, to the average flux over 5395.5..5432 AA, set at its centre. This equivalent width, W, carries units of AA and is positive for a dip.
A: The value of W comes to -2.33 AA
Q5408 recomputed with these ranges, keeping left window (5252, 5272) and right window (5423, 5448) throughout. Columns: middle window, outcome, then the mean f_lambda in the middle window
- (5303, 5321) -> -1.8 AA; 23.8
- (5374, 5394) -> -1.3 AA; 24.4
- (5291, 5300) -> -0.9 AA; 23.4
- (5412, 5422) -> -0.4 AA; 24.3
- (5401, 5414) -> 0.5 AA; 22.4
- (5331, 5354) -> -1.5 AA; 23.7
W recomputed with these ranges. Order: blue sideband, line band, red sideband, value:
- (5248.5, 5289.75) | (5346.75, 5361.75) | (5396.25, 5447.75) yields -1.0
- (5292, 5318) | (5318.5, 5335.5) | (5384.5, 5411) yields 0.0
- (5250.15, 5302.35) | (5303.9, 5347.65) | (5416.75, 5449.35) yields -2.2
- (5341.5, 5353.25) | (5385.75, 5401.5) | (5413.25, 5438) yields 0.3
